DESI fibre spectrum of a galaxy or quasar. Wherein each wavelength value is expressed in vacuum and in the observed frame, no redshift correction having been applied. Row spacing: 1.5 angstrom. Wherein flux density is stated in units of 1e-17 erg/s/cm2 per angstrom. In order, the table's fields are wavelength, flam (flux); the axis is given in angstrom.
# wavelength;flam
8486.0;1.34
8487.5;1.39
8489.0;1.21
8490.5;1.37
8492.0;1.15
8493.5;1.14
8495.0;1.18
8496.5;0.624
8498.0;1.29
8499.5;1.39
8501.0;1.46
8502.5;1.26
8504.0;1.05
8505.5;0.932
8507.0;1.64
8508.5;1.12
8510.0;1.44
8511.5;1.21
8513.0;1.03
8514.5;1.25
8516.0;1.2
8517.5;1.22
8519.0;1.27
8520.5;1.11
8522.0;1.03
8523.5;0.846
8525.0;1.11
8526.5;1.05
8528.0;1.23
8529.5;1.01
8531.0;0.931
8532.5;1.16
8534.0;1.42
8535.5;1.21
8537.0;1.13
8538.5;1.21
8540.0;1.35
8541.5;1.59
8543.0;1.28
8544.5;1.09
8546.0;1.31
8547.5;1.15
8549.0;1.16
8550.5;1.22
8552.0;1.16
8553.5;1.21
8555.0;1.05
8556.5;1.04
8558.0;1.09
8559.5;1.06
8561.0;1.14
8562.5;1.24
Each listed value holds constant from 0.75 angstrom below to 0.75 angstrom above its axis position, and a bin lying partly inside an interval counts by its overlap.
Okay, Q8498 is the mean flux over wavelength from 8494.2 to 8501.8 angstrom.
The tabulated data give 1.19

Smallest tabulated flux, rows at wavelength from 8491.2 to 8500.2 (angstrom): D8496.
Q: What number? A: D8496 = 0.624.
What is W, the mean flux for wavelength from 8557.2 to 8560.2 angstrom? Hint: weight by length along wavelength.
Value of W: 1.07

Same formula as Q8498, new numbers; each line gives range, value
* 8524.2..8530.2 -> 1.1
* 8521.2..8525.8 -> 0.997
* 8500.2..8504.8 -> 1.25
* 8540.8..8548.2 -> 1.28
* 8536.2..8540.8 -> 1.23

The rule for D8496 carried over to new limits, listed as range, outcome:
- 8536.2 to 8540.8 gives 1.13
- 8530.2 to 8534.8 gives 0.931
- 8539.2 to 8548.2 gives 1.09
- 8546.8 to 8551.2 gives 1.15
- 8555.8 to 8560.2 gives 1.04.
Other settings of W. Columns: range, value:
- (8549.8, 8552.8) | 1.19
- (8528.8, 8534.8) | 1.13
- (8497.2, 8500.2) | 1.33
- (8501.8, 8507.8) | 1.22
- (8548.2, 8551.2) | 1.19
